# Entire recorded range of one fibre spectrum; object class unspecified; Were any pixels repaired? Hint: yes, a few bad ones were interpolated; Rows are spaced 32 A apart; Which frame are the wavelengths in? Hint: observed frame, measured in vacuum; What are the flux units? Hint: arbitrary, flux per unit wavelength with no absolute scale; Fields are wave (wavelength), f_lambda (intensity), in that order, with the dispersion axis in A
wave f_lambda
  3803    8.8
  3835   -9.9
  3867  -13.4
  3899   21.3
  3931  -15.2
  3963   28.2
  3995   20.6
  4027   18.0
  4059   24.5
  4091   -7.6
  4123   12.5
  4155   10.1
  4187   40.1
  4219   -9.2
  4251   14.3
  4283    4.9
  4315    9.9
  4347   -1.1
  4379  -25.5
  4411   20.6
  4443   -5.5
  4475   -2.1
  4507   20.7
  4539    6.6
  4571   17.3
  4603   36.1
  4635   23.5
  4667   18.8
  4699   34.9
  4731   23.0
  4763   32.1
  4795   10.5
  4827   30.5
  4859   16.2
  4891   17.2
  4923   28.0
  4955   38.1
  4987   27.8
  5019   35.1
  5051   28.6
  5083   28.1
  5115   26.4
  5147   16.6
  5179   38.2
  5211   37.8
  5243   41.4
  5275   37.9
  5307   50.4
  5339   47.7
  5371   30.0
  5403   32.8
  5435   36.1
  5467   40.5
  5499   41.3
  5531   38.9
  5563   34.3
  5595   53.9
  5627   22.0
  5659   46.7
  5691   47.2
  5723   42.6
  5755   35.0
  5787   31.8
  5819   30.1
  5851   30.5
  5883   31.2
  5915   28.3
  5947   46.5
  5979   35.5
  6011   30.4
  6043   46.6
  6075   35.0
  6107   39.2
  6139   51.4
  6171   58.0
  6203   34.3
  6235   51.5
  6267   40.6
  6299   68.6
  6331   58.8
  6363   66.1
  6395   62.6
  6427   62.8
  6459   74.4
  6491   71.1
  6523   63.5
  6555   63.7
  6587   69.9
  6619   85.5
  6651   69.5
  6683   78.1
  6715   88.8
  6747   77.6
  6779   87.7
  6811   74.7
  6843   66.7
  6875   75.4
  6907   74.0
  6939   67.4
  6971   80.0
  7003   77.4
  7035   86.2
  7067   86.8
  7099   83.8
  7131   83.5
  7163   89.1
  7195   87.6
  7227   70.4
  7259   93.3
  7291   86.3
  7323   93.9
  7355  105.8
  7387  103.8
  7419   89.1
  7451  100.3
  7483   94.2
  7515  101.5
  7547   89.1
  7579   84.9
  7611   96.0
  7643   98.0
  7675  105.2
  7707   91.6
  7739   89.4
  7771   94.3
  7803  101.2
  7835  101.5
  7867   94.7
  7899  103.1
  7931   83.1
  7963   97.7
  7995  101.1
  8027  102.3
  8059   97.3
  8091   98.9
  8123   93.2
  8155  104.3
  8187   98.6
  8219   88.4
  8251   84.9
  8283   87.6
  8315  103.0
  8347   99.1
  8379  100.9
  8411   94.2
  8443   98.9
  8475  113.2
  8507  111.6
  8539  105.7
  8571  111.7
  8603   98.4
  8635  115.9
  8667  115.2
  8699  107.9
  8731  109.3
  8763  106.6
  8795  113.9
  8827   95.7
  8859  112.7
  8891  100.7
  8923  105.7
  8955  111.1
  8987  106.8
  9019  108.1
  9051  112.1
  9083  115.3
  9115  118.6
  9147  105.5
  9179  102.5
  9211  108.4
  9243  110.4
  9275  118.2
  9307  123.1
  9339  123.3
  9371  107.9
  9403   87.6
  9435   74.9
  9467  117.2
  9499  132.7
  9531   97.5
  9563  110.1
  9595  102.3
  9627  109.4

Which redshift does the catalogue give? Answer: 0.59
